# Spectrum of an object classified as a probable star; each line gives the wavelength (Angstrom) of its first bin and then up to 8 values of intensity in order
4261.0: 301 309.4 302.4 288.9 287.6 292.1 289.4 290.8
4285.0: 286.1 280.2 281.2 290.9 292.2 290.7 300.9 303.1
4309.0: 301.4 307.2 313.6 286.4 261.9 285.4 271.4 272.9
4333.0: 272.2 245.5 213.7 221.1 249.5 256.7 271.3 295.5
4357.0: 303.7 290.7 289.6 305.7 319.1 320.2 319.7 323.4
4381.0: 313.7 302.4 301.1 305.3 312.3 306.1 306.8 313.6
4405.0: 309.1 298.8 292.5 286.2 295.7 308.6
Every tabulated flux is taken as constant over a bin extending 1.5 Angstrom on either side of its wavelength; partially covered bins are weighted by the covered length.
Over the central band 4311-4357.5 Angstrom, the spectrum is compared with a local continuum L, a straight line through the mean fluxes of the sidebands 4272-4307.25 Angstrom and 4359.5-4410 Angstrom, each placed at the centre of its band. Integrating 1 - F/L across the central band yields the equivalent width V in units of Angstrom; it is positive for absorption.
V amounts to 4.56 Angstrom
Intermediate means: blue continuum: 290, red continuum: 308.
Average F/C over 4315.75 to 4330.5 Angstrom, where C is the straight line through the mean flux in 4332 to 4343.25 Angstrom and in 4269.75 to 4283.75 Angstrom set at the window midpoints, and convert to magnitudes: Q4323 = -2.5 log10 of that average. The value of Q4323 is -0.12 mag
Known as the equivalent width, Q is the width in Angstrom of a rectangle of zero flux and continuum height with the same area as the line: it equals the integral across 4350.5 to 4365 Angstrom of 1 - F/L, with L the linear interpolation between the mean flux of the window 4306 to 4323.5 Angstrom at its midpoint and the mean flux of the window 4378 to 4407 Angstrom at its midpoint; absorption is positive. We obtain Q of 0.49 Angstrom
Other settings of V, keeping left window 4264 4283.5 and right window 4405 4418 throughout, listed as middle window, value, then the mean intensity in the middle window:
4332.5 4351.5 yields 3.2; 245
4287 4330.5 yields 0.6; 290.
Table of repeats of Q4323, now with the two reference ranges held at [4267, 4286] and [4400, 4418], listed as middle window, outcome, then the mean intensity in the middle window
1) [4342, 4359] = 0.09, 271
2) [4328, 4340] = 0.16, 253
